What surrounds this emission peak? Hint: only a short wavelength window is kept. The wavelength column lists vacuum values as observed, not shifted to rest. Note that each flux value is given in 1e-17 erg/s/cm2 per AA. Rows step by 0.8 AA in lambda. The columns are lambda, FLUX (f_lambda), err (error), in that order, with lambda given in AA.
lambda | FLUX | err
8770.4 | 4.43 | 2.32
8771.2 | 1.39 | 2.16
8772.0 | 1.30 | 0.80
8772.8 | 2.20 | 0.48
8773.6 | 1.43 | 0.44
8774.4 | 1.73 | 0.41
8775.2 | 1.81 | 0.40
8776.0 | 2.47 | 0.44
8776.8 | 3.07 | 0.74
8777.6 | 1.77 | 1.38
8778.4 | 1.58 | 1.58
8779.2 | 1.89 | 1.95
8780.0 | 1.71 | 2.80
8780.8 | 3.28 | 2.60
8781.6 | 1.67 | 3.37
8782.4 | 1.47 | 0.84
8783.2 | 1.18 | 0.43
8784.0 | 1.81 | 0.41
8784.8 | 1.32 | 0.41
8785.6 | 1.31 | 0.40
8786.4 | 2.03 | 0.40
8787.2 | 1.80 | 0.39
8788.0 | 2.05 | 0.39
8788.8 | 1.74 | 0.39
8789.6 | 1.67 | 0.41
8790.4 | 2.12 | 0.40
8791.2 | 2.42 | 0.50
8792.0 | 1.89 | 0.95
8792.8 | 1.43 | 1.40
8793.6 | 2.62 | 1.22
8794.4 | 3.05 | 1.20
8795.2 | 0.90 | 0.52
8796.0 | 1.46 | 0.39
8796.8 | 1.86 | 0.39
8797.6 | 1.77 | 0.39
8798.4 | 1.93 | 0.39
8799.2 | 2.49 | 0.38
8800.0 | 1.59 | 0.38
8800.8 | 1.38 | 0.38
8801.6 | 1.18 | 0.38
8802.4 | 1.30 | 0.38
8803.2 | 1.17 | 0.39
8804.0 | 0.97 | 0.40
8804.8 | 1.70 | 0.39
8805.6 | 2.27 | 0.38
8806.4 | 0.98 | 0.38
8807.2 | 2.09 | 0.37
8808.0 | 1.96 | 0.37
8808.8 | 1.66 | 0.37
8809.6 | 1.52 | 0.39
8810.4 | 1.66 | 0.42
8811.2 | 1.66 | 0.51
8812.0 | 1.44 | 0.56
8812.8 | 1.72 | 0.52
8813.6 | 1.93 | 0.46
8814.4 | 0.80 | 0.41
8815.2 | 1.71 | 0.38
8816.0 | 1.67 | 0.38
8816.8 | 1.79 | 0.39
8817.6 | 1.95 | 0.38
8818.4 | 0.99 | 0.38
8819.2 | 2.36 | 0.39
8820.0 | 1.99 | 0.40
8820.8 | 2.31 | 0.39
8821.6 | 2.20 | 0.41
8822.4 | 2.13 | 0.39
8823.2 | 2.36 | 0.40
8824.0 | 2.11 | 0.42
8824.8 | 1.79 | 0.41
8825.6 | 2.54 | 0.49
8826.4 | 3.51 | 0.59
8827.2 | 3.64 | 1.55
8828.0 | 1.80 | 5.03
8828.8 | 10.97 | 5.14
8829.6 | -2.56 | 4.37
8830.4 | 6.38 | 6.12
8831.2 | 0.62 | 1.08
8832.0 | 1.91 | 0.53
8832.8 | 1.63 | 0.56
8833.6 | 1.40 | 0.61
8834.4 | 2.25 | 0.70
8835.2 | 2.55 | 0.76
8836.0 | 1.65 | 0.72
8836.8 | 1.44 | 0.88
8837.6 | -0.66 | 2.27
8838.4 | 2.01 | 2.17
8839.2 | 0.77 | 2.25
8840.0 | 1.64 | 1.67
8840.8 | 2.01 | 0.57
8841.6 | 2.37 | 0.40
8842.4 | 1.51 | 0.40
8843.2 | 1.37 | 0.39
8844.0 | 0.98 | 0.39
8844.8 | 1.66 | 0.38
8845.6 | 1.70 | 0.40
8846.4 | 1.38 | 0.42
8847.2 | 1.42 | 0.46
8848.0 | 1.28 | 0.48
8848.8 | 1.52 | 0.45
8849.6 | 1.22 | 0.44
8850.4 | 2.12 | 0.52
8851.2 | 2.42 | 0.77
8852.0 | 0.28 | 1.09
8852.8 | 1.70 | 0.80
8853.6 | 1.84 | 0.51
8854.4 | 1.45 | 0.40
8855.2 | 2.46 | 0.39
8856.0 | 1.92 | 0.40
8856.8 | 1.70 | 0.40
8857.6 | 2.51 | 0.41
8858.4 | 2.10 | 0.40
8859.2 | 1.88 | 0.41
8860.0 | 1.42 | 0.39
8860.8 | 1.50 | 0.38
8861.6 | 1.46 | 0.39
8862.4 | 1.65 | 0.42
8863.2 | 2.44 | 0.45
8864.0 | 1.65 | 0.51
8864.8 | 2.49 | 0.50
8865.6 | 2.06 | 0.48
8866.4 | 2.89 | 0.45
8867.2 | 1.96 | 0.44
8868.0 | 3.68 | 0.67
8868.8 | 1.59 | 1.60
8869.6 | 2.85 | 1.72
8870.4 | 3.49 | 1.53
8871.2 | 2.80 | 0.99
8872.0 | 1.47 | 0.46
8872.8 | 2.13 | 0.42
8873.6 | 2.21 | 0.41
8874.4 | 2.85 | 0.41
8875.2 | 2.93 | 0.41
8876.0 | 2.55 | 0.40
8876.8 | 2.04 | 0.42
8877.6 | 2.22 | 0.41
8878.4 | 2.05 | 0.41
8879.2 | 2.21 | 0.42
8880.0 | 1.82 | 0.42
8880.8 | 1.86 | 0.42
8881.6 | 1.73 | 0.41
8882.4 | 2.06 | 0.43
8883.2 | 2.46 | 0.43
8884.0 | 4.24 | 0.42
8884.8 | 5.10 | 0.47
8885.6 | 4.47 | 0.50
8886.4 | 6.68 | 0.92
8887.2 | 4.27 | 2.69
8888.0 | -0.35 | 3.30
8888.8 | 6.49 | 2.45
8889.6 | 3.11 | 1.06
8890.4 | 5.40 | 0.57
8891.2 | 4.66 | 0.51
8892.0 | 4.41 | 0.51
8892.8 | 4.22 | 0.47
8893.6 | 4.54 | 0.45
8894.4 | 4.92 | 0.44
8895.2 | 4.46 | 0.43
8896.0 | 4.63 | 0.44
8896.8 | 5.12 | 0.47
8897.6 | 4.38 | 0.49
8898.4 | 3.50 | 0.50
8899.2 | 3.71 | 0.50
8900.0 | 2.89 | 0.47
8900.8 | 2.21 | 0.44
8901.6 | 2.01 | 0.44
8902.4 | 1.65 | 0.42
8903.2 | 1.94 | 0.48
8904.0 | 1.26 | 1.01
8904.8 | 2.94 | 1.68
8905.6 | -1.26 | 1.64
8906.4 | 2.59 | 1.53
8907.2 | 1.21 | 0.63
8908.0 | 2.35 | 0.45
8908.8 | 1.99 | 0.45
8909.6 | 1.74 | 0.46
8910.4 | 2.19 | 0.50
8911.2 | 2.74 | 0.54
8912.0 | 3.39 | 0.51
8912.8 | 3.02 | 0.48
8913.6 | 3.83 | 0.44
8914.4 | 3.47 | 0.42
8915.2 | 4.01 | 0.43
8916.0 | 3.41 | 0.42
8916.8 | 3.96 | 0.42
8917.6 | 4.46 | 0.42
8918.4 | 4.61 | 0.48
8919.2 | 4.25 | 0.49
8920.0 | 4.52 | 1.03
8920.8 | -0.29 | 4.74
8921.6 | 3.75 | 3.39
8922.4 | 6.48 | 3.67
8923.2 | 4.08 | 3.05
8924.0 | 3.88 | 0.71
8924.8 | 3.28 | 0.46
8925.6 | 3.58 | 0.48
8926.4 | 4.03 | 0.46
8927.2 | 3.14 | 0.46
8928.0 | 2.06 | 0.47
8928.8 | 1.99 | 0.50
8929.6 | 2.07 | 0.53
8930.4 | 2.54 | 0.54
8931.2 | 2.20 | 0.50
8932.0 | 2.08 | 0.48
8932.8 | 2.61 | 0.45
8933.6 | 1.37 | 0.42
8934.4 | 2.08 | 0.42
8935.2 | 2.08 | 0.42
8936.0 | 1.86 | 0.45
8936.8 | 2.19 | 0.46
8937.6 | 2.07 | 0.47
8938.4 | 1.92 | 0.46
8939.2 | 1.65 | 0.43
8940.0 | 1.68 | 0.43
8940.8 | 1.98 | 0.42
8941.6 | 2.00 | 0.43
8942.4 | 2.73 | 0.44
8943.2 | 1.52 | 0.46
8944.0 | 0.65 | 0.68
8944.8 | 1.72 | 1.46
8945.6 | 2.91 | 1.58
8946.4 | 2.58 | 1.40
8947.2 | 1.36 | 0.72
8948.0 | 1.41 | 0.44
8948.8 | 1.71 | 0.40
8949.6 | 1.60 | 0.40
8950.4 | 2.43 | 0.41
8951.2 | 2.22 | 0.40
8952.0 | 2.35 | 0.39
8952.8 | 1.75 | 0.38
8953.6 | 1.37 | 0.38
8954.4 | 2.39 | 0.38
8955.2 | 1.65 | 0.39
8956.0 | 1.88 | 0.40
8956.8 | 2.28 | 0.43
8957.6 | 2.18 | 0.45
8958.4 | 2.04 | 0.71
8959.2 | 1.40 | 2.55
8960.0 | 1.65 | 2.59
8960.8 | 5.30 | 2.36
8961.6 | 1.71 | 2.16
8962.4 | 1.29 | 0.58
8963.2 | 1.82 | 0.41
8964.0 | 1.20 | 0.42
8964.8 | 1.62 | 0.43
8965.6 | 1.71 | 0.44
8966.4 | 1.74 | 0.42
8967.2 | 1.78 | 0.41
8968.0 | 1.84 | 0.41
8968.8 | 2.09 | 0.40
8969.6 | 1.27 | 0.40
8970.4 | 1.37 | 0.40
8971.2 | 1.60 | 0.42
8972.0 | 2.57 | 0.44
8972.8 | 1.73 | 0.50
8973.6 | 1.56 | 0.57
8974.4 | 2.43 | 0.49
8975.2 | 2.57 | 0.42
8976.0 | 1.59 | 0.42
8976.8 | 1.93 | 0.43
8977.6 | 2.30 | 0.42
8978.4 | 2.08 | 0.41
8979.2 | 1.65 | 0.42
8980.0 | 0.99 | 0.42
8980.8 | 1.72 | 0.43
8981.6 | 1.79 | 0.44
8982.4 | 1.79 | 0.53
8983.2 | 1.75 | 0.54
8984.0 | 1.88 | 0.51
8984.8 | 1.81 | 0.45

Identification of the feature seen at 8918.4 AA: [N II]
